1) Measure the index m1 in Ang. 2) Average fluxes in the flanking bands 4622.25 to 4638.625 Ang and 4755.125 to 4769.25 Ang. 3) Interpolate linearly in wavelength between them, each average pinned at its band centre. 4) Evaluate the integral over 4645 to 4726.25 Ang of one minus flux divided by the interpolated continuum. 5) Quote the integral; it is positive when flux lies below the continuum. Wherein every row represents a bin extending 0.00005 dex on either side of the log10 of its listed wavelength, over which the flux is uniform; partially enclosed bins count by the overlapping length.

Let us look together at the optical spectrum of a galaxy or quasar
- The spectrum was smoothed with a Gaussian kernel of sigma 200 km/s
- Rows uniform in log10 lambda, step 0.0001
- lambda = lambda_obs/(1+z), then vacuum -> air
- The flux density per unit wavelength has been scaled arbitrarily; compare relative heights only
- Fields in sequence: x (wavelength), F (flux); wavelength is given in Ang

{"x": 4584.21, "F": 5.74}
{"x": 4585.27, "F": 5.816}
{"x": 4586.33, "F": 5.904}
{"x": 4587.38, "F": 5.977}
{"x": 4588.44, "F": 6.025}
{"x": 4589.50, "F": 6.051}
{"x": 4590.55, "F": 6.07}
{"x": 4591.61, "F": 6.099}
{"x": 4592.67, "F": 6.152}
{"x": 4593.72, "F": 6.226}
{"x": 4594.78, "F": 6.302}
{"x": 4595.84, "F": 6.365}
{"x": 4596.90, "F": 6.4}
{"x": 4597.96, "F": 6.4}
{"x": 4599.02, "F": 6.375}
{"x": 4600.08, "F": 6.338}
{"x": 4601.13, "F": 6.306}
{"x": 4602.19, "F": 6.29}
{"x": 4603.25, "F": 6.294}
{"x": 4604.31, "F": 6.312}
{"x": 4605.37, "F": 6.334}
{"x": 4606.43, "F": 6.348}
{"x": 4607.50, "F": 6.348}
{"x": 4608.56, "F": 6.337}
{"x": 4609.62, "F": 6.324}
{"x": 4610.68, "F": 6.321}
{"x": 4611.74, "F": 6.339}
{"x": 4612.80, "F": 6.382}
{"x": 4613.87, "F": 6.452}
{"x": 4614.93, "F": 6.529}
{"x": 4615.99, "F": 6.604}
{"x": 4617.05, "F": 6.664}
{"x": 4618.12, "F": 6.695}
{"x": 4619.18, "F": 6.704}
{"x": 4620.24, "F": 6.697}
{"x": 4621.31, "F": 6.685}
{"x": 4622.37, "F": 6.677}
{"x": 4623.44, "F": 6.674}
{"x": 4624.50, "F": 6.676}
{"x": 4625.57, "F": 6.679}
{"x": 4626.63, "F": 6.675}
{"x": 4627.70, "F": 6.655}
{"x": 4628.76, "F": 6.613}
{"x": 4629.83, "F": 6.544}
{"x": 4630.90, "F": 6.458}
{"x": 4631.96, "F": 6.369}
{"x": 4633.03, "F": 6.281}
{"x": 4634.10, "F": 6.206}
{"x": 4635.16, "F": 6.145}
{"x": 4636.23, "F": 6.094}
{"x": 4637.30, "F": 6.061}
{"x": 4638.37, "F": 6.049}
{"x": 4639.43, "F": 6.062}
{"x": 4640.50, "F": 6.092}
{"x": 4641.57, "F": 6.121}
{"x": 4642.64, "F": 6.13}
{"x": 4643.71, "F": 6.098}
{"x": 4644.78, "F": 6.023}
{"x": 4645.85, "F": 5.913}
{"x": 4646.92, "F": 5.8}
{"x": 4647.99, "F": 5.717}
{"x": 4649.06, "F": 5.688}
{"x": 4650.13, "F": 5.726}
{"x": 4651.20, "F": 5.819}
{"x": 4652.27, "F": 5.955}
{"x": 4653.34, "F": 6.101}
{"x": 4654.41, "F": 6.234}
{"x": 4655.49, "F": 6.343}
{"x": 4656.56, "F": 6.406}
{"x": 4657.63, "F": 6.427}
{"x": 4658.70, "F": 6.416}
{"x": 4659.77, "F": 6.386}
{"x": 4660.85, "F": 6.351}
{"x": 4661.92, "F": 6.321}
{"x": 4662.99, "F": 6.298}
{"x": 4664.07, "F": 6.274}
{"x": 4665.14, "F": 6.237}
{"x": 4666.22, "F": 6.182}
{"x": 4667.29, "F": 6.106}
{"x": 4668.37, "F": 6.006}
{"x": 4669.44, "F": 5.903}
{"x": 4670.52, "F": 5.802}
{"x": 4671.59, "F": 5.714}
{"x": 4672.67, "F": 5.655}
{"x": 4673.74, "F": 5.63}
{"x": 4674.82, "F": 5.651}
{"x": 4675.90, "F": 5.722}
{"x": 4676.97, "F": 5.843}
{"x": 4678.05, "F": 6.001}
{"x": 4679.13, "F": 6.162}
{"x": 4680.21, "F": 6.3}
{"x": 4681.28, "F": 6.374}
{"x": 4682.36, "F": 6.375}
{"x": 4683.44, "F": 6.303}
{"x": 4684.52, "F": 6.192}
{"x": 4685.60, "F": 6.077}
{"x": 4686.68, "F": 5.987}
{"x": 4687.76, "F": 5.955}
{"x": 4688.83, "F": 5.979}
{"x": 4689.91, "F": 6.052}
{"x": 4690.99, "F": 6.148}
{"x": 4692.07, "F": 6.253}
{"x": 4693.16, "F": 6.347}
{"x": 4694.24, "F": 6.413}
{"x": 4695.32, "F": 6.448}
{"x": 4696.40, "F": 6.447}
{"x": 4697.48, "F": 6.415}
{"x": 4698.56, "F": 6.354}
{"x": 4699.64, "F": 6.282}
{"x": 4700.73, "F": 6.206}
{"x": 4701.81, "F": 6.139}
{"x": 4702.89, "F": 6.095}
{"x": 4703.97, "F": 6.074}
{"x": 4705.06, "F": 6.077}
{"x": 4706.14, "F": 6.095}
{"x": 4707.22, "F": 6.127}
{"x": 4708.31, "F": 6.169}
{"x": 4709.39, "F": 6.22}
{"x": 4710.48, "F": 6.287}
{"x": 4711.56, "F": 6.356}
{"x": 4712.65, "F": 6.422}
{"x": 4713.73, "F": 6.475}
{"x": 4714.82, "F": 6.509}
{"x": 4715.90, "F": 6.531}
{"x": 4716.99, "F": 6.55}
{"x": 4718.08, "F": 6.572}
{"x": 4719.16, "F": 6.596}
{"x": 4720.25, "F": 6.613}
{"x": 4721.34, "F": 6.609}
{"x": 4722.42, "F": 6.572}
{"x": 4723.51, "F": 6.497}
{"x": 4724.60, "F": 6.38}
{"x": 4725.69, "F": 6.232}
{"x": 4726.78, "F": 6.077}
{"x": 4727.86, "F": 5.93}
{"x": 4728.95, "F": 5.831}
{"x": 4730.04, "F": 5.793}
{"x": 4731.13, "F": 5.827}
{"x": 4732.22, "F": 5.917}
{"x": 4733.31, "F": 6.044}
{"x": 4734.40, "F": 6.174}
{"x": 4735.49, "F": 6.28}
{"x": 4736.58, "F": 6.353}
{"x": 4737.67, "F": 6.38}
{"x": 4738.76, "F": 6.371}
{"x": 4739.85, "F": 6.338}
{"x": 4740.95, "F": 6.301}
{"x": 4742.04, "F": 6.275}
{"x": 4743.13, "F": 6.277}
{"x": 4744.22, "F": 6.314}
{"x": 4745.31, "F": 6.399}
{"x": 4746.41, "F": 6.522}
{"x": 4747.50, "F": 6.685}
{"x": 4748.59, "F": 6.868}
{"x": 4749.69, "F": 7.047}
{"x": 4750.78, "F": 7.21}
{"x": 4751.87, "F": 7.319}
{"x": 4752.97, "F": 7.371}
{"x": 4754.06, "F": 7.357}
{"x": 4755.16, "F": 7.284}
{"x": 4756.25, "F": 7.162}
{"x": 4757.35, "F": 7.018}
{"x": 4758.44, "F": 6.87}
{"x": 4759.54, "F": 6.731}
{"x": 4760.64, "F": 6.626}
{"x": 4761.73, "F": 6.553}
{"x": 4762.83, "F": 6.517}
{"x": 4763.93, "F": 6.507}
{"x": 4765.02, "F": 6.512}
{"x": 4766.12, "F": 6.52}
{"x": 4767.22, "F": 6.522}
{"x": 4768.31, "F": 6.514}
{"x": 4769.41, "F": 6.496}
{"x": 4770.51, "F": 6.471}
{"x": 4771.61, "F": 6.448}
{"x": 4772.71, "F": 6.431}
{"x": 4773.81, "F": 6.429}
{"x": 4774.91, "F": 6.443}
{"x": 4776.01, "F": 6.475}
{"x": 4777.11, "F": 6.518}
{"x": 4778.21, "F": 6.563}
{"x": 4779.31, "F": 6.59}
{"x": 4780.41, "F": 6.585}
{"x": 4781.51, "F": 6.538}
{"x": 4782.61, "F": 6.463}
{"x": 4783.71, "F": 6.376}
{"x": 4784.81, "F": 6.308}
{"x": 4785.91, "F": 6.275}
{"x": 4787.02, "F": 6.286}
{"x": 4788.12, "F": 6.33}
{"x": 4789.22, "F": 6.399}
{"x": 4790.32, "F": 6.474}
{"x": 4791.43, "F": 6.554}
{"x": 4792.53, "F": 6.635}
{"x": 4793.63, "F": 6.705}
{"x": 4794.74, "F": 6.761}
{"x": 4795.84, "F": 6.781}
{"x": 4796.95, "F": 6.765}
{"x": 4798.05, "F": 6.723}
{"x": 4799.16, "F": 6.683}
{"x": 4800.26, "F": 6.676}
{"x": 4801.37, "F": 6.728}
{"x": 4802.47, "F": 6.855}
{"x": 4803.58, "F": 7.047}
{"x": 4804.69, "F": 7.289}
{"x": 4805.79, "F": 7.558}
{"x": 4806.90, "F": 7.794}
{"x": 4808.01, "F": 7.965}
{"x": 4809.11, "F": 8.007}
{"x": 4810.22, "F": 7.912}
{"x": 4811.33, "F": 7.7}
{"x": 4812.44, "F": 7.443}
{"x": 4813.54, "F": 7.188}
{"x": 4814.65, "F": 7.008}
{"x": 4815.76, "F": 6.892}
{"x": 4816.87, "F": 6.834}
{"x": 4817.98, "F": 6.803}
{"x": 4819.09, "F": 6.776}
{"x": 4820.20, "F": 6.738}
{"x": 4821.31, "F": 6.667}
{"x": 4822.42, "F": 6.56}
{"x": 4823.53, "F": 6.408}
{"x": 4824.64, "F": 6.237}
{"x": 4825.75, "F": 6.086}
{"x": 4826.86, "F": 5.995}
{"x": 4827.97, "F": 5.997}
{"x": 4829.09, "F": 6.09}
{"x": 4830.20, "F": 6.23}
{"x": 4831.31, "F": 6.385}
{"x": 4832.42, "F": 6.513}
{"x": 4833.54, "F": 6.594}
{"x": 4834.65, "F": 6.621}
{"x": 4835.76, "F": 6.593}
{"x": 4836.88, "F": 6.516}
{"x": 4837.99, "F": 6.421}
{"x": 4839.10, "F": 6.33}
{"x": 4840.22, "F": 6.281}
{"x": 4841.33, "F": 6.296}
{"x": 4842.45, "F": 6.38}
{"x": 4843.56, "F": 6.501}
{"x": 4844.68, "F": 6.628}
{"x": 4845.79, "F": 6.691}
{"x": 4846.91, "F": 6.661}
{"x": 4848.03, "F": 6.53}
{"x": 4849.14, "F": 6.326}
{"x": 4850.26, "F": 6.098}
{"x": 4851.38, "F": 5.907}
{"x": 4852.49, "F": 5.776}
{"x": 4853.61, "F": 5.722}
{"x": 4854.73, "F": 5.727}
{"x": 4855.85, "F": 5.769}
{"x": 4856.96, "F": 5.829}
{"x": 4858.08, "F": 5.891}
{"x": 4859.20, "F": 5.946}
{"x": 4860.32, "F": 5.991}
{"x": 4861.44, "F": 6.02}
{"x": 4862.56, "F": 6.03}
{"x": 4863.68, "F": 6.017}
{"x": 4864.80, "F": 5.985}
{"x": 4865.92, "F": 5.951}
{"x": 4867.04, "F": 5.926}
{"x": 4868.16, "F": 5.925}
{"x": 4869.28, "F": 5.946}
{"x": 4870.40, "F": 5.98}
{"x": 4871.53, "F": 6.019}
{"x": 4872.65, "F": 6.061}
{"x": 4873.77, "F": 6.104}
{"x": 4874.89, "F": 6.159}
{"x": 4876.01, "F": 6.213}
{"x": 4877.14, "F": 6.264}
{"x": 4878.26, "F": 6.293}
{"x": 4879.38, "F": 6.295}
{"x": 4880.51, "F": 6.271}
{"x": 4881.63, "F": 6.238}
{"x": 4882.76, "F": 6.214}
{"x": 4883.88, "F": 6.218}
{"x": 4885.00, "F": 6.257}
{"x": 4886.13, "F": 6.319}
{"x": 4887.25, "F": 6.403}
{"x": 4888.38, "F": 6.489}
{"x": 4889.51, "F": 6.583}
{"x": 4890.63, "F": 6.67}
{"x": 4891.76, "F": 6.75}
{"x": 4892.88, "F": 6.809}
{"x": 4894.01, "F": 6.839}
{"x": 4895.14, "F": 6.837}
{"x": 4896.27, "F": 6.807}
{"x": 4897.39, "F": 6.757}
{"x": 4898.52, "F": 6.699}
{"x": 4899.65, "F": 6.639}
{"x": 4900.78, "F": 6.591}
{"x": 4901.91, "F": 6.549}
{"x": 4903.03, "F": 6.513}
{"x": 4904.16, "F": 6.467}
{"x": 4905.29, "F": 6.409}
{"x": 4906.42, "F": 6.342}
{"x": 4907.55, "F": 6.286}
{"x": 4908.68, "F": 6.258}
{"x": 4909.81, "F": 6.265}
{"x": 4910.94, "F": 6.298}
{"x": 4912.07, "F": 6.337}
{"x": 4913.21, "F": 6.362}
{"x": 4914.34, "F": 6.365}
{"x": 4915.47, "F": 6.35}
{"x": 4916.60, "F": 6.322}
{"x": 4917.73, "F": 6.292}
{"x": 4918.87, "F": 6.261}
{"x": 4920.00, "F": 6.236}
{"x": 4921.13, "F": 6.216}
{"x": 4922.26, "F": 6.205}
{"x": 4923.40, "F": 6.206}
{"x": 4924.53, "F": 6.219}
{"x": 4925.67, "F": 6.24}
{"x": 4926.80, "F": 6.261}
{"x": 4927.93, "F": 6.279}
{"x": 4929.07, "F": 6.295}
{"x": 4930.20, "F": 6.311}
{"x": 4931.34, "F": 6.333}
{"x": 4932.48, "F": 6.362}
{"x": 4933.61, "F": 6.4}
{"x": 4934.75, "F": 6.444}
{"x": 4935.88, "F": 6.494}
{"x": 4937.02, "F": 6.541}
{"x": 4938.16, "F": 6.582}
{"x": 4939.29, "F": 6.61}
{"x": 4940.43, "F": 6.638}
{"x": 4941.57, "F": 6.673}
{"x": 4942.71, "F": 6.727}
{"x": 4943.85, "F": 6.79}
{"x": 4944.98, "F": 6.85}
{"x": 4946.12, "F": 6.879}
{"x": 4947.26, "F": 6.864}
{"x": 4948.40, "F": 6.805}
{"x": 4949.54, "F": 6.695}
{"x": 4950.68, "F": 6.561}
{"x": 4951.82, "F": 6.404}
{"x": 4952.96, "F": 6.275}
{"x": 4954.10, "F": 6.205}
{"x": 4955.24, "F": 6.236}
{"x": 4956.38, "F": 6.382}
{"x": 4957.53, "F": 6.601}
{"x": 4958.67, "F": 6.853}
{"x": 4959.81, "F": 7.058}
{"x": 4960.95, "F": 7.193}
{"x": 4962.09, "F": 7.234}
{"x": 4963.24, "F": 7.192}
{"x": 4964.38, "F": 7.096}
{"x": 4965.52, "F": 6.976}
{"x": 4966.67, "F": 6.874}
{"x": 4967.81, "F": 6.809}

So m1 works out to 4.4 Ang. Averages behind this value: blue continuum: 6.43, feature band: 6.19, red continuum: 6.69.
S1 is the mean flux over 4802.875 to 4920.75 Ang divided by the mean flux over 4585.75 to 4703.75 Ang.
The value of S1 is 1.04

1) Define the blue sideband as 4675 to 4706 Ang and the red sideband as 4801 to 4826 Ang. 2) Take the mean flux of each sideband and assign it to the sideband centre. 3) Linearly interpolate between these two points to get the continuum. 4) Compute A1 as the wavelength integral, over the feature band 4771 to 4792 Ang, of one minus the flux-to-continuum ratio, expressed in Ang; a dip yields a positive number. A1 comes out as 1.2 Ang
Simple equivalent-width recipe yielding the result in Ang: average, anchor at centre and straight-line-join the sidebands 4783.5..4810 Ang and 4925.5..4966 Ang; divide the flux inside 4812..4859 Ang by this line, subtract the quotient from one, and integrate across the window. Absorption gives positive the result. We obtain 2.7 Ang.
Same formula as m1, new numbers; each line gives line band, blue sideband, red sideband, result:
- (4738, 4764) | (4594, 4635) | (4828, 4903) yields -1.5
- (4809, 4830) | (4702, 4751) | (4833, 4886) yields -1.8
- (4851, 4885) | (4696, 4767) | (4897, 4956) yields 2.2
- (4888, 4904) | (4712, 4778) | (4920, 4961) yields -0.4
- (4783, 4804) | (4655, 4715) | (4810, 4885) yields -1.1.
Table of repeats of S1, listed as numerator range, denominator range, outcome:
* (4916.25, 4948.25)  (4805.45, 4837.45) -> 0.95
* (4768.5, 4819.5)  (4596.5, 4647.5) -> 1.07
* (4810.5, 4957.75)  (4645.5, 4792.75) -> 1.01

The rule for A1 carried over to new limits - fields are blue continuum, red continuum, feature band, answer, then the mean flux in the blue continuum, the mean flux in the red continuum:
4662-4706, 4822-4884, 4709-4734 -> -0.68 Ang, 6.11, 6.19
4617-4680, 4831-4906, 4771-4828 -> -4.37 Ang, 6.19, 6.31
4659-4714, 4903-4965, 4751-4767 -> -1.61 Ang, 6.15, 6.5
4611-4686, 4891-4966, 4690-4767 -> -1.57 Ang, 6.22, 6.54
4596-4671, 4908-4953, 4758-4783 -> -0.69 Ang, 6.29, 6.44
